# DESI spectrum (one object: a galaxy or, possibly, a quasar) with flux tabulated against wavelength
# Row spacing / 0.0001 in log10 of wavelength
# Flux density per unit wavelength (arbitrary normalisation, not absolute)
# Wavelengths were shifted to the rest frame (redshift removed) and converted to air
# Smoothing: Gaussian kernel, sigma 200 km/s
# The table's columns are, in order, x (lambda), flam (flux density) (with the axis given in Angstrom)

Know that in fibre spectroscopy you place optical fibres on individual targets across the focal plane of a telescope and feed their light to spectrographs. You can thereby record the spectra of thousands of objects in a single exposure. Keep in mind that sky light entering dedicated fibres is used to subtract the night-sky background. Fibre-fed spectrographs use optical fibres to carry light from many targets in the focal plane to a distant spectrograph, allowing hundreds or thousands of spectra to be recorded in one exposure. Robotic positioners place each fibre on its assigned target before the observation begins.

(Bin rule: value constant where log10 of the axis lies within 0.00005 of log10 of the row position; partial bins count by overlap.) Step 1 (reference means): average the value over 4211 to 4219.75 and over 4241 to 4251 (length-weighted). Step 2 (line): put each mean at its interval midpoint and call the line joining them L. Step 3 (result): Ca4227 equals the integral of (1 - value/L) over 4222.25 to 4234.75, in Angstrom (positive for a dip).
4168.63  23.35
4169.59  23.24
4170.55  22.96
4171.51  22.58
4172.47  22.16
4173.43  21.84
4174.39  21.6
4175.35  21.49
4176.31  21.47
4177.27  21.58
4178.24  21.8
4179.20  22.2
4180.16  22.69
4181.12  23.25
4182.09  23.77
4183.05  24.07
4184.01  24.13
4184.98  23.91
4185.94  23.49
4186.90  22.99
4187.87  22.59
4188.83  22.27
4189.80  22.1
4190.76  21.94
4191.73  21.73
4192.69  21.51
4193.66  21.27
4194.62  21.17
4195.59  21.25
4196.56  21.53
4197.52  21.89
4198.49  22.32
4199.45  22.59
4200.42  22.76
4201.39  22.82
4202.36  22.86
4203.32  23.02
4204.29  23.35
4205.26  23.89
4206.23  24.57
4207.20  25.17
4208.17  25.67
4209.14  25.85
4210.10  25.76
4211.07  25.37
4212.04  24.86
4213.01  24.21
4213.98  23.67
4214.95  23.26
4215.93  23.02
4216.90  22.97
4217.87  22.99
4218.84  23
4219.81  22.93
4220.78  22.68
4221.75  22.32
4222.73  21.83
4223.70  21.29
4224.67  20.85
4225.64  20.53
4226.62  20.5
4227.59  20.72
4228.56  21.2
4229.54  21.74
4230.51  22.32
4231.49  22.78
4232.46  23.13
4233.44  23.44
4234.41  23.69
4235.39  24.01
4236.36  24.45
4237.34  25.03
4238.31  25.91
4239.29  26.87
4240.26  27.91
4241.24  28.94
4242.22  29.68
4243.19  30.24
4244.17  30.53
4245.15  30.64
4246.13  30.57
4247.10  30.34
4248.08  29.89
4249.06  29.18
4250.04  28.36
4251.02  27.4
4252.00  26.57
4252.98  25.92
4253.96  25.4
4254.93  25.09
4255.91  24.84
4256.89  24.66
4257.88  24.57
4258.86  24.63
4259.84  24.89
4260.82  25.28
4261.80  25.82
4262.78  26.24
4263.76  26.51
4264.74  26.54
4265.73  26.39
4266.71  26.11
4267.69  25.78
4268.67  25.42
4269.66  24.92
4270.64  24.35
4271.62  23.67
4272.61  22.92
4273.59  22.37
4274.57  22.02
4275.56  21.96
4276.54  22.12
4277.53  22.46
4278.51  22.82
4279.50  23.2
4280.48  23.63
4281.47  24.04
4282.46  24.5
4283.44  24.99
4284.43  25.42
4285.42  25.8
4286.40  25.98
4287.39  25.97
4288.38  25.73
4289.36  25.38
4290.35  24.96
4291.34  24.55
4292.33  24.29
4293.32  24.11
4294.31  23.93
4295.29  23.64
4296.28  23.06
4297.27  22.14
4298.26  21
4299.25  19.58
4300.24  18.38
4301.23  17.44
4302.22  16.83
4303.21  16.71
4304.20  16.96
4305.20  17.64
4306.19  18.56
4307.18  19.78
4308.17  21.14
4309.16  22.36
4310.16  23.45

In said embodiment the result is 2.1 Angstrom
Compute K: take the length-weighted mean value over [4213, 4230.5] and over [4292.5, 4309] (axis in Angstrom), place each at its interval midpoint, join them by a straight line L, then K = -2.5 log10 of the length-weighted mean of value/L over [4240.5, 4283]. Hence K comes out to -0.216 mag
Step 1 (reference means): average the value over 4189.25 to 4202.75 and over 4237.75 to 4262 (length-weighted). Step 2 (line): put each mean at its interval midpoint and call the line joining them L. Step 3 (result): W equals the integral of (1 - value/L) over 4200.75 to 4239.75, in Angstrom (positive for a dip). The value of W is 1.6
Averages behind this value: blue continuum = 22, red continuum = 27.4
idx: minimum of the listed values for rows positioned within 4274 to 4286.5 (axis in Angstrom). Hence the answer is 21.96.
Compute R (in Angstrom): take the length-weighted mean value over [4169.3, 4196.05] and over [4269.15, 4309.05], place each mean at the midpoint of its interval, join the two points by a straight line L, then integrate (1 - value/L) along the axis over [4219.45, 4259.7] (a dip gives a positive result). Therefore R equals -5.00 Angstrom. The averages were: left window 22.4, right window 22.5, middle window 25.2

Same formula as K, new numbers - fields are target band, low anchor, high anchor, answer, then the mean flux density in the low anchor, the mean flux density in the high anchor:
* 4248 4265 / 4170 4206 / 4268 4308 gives -0.16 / 22.5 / 22.6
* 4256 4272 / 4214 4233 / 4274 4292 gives -0.08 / 22.1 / 24.2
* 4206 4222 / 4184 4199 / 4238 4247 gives 0.05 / 22.2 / 29.2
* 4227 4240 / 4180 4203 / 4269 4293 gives -0.01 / 22.5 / 24.1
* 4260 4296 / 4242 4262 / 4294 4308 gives -0.06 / 27.3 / 19.7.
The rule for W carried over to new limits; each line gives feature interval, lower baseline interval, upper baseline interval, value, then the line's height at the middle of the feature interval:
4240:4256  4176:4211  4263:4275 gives -2.7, 24.3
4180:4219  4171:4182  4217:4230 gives -2.2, 22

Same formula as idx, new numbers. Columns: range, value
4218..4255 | 20.5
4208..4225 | 20.85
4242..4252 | 26.57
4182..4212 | 21.17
